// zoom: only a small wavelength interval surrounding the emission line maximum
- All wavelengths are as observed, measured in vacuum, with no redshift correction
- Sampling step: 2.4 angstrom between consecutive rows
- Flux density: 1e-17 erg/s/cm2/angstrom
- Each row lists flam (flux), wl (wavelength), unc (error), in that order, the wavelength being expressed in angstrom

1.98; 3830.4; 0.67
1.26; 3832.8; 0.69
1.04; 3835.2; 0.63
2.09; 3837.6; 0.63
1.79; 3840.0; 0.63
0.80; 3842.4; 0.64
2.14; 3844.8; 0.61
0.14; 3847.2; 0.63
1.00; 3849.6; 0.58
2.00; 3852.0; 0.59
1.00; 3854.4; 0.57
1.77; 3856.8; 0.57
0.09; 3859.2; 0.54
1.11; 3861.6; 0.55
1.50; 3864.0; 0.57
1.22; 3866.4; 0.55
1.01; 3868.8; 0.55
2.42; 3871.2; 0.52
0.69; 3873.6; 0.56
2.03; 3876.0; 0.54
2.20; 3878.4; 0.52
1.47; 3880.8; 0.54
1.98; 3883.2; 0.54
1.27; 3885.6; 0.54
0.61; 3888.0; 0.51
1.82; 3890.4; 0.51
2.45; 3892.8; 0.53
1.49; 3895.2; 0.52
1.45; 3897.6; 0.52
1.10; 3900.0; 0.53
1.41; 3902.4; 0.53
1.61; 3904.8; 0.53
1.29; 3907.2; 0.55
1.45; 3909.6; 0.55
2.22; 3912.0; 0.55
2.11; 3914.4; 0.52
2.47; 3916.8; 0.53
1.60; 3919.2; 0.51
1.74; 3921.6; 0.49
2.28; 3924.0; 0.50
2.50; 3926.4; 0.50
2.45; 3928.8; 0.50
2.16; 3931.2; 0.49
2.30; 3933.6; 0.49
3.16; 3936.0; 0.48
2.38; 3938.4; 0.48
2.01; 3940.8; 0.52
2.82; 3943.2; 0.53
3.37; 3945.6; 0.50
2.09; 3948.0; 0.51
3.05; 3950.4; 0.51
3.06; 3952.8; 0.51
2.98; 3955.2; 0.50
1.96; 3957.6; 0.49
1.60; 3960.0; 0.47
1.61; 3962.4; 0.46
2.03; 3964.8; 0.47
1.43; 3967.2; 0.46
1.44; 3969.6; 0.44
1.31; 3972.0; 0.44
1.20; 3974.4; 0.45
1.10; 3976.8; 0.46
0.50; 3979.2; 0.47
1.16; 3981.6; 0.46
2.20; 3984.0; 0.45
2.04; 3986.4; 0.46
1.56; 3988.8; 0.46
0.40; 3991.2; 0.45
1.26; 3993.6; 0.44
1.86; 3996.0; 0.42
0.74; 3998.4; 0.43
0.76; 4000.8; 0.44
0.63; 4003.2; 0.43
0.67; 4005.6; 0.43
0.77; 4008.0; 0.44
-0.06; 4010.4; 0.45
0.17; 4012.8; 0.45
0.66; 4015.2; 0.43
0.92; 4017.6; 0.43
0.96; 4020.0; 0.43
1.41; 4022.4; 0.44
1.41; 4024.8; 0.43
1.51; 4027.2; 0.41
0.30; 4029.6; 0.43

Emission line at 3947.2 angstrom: C IV 1549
